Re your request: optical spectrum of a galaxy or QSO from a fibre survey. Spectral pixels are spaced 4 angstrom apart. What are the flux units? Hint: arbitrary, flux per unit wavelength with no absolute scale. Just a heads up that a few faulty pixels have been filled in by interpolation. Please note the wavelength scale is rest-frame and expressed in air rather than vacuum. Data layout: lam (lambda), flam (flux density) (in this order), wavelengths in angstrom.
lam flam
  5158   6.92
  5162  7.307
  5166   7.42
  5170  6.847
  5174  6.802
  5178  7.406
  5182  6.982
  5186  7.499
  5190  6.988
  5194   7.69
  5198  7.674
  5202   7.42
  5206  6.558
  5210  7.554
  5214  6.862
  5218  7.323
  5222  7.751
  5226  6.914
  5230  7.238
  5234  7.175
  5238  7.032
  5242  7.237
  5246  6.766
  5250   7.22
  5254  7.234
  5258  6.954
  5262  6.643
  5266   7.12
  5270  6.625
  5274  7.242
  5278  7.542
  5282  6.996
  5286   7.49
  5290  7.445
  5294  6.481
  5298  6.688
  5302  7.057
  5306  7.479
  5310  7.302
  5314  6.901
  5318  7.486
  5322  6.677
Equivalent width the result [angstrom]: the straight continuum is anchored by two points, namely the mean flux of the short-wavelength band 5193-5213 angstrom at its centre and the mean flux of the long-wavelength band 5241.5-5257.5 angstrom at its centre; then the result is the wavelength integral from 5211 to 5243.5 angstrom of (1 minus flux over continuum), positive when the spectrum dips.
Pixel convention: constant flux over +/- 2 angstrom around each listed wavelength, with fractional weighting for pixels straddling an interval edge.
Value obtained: 0.0 angstrom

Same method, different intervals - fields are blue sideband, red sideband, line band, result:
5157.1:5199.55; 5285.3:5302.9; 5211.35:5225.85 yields -0.2 angstrom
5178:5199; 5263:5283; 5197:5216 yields 0.3 angstrom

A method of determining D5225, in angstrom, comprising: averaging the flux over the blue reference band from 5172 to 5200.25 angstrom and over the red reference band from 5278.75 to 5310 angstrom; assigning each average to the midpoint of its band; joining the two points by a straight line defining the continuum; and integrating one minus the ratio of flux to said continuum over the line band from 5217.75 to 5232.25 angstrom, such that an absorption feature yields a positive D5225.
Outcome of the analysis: -0.1 angstrom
